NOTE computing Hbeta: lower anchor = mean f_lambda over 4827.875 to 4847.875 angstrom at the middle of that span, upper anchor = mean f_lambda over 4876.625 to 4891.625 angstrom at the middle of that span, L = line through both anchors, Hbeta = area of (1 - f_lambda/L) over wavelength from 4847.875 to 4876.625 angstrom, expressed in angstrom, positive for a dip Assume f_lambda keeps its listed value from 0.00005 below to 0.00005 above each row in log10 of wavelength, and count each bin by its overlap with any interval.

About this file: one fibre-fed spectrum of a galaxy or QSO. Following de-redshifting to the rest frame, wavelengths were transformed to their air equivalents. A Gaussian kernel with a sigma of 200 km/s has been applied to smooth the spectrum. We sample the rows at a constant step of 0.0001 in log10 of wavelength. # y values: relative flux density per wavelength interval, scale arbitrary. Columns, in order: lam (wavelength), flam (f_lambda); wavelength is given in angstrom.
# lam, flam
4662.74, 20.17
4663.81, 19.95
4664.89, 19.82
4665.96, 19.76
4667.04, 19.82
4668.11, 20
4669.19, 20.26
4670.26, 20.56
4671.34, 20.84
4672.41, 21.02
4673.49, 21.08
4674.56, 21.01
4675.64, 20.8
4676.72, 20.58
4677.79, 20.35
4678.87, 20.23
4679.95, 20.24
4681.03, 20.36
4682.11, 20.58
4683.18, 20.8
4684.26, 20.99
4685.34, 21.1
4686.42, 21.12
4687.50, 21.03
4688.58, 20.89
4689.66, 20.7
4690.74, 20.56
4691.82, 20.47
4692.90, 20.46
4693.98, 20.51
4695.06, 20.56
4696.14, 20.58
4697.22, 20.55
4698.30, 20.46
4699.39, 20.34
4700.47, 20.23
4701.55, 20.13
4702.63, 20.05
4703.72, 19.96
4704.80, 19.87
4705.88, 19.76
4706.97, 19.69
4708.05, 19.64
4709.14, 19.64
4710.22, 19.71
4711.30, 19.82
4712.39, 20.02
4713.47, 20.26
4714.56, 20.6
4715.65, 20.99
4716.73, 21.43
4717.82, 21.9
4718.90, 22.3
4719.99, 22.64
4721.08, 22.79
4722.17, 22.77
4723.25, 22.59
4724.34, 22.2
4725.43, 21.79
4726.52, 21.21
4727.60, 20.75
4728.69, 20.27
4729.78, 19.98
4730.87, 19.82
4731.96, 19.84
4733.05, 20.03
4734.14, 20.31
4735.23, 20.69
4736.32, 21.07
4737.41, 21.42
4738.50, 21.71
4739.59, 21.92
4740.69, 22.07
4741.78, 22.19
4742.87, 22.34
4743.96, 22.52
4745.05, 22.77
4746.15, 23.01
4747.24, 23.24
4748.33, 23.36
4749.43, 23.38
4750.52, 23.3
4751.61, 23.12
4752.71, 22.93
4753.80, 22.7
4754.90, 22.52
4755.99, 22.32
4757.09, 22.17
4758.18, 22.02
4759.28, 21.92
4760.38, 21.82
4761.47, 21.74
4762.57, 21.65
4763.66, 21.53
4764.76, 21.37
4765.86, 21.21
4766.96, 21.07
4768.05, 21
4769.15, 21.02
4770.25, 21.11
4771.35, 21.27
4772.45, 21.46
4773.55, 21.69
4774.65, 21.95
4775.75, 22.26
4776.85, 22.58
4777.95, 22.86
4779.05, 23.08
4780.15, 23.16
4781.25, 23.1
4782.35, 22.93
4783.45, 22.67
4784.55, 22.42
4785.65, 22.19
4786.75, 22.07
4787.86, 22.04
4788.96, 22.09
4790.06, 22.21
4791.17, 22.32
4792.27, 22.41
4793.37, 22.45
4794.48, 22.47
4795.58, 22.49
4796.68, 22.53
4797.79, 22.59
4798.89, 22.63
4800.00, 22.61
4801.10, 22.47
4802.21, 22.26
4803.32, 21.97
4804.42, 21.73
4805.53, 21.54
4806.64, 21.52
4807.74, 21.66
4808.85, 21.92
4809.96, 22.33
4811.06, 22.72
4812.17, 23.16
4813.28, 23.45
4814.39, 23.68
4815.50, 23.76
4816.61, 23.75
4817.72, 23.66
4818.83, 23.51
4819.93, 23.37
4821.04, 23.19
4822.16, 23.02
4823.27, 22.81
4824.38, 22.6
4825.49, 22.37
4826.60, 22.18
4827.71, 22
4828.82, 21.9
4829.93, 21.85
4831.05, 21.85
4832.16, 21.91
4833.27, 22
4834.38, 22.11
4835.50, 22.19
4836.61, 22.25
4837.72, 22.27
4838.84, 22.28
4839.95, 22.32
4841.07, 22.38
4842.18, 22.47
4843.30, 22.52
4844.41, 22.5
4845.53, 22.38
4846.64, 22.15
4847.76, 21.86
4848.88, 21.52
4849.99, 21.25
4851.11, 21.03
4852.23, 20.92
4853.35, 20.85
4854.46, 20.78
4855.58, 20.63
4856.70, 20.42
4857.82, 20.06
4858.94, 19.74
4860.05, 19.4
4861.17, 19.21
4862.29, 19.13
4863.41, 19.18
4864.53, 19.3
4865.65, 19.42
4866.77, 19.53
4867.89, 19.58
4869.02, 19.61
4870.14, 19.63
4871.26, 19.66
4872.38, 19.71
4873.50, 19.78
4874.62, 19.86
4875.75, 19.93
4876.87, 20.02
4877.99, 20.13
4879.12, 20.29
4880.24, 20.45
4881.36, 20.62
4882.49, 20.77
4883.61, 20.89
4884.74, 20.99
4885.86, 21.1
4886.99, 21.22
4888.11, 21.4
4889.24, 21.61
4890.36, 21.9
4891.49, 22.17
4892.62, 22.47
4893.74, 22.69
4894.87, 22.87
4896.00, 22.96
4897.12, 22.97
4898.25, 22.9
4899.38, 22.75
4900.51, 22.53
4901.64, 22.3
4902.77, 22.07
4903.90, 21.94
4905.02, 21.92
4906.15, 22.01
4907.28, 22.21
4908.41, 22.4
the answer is 2.0 angstrom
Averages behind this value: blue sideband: 22.2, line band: 20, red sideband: 21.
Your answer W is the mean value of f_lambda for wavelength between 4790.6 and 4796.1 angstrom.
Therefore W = 22.4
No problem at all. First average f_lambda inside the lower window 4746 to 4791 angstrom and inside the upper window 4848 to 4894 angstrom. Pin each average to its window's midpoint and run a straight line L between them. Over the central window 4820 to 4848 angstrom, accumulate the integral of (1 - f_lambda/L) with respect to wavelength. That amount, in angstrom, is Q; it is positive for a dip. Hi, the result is -1.62 angstrom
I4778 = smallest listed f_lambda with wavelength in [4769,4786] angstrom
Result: 21.02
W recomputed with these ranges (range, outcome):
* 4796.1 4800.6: 22.6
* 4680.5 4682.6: 20.4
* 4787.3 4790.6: 22.1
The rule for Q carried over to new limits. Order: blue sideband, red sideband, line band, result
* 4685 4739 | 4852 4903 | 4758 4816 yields -4.0 angstrom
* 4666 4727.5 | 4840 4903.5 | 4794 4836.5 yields -3.2 angstrom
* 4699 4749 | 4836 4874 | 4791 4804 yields -0.9 angstrom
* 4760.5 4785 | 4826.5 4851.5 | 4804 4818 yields -0.4 angstrom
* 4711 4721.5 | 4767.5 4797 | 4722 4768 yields -0.3 angstrom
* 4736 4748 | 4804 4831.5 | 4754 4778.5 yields 0.7 angstrom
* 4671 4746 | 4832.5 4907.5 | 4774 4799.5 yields -1.8 angstrom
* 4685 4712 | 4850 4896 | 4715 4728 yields -1.0 angstrom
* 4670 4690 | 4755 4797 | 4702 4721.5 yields 0.5 angstrom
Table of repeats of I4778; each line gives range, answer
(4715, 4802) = 19.82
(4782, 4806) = 21.54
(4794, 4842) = 21.52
